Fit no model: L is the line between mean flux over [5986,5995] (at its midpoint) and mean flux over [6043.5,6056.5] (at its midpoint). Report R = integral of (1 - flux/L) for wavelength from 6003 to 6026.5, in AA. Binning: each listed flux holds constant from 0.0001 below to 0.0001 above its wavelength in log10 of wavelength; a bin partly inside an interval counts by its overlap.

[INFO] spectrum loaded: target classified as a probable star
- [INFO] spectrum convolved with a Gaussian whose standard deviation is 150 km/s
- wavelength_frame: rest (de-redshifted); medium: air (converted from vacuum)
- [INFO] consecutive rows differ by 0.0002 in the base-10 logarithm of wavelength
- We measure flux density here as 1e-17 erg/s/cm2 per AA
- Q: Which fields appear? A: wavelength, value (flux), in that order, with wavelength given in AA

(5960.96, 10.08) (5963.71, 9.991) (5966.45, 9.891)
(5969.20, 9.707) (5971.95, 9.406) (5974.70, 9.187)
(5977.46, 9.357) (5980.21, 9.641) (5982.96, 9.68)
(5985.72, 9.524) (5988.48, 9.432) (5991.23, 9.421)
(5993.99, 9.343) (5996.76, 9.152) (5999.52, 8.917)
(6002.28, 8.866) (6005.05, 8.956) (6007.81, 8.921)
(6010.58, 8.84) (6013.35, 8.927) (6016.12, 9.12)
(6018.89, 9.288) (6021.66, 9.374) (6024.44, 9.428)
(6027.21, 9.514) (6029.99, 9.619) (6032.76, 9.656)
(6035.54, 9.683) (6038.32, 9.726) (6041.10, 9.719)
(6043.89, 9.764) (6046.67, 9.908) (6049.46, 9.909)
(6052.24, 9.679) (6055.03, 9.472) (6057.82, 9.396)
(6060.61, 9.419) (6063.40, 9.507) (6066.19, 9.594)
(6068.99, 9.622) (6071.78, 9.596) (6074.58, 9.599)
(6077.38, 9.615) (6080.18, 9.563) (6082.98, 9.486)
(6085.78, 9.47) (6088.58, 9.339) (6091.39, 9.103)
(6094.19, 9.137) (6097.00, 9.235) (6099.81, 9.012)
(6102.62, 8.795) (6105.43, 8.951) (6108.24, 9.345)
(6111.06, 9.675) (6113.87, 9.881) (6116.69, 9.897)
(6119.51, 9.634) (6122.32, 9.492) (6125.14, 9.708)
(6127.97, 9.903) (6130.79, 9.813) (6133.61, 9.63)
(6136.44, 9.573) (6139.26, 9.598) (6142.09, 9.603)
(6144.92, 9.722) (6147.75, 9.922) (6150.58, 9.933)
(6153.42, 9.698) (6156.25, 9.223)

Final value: 1.09 AA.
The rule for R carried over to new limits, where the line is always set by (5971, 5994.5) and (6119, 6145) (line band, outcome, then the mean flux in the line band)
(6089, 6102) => 0.7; 9.12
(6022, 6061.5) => -0.4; 9.63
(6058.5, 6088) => 0.1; 9.54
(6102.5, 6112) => 0.4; 9.22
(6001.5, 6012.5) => 0.7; 8.9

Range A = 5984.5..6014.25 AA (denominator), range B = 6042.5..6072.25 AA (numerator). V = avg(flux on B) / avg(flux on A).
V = 1.1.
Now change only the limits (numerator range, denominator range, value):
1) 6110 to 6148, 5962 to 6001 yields 1.02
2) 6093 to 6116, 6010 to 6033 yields 1.00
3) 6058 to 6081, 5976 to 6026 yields 1.03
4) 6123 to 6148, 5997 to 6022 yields 1.08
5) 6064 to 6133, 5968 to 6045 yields 1.01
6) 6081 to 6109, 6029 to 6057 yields 0.95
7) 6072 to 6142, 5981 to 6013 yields 1.03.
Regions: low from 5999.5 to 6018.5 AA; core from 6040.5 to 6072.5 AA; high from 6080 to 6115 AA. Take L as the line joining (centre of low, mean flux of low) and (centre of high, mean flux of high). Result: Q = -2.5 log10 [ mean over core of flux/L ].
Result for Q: -0.06 mag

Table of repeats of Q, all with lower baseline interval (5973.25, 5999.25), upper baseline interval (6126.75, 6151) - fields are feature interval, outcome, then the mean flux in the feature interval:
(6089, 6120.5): 0.04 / 9.33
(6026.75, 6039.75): -0.02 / 9.65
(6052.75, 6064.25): 0.01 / 9.46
